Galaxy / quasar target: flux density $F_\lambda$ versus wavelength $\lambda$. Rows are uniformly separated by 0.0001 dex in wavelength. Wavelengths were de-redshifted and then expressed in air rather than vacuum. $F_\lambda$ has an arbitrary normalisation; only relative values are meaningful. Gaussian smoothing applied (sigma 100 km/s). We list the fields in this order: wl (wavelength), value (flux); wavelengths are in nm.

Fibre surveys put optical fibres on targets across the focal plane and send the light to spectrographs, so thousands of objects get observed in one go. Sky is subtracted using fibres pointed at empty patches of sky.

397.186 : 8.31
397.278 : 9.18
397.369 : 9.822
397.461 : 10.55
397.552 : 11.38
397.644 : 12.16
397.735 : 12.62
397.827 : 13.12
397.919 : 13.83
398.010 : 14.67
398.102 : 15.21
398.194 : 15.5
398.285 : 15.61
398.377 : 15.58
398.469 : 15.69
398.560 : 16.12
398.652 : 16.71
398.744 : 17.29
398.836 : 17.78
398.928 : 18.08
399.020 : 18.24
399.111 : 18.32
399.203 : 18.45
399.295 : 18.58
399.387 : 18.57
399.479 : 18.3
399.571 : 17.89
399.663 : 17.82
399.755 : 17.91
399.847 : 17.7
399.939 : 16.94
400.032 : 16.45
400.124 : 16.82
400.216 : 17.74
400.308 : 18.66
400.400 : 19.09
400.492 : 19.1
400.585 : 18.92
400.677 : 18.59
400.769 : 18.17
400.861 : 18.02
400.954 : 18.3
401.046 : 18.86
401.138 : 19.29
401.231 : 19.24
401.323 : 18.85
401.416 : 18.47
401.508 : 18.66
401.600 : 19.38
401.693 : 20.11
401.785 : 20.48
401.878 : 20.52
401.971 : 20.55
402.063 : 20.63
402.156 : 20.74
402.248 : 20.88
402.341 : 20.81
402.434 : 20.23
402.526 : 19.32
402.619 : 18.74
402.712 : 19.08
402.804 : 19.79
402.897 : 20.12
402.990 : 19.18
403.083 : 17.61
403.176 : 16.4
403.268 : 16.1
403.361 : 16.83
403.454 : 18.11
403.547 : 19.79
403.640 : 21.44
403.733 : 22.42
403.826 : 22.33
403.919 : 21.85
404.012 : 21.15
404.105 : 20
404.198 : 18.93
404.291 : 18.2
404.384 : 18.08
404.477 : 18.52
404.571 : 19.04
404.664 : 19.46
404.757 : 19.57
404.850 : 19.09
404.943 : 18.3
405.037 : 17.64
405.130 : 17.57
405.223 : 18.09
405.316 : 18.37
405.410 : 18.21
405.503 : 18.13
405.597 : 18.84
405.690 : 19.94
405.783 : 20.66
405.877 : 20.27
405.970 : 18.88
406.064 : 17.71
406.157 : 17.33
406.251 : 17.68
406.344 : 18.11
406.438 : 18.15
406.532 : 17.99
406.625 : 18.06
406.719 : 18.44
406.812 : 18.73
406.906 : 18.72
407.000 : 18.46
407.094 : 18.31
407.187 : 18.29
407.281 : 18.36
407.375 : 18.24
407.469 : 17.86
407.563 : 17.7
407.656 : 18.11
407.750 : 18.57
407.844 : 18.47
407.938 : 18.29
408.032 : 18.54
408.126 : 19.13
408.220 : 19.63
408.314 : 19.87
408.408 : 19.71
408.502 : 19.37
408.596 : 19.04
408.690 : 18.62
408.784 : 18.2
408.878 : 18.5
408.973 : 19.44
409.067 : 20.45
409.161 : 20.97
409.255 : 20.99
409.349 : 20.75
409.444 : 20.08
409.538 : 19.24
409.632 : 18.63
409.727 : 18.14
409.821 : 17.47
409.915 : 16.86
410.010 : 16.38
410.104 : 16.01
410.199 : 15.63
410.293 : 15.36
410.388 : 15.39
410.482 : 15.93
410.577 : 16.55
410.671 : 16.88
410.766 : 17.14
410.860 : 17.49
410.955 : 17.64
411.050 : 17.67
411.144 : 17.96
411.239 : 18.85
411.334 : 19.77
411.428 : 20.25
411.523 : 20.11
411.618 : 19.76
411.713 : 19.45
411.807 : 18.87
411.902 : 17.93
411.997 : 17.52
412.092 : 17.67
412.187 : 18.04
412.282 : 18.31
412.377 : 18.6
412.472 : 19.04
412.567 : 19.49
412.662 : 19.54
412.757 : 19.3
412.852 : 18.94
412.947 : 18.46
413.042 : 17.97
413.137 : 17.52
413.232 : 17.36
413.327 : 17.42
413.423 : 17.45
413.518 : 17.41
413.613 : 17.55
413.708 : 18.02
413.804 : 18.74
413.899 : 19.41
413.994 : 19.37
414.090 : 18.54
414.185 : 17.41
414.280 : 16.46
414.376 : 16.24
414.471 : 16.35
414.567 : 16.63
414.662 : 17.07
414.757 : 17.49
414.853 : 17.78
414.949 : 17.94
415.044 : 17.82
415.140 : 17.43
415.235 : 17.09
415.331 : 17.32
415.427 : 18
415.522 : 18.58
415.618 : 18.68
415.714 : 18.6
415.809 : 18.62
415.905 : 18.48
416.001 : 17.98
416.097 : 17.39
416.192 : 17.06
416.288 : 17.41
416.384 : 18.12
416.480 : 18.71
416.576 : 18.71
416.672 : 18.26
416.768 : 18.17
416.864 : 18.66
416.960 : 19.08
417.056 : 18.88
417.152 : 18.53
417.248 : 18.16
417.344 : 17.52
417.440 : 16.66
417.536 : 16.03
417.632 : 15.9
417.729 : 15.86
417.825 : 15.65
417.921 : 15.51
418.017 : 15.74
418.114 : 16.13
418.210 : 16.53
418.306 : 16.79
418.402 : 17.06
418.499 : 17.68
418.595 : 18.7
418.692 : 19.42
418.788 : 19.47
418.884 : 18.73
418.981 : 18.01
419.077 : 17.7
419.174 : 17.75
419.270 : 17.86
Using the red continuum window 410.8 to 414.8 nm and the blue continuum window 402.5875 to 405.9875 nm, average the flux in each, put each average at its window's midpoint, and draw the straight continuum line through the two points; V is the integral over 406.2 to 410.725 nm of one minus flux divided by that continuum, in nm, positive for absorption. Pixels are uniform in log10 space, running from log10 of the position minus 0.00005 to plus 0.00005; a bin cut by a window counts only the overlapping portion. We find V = 0.09 nm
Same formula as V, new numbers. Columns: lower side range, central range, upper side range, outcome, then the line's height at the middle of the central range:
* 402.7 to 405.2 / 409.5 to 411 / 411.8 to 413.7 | 0.127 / 18.5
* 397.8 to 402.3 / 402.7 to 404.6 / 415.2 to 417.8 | -0.140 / 18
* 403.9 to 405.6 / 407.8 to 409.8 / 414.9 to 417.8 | -0.089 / 18.5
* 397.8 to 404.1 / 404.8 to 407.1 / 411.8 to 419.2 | -0.031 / 18.2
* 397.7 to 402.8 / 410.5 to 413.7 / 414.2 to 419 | -0.102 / 17.7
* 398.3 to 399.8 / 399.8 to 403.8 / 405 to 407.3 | -0.251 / 17.9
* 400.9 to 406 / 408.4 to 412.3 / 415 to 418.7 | 0.027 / 18.4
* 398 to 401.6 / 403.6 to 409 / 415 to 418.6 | -0.374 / 17.7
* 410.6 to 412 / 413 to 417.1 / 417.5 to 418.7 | -0.106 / 17.4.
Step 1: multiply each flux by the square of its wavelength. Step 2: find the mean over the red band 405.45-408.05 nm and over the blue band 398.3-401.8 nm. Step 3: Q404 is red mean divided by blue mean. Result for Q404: 1.05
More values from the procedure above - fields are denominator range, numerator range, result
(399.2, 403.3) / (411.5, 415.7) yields 1.02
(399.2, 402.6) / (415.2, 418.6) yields 1.00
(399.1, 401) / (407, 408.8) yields 1.07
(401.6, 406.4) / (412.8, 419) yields 0.97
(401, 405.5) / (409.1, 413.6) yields 0.98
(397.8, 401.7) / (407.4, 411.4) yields 1.09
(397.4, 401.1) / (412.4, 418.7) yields 1.15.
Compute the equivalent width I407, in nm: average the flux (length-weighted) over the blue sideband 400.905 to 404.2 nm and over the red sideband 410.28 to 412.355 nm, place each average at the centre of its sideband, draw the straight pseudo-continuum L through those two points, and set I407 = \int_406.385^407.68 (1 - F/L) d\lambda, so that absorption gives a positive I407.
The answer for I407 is 0.04 nm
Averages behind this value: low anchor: 19.6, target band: 18.2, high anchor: 18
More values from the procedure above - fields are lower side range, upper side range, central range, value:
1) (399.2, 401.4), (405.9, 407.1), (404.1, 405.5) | -0.024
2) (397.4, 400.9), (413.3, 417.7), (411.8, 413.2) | -0.070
